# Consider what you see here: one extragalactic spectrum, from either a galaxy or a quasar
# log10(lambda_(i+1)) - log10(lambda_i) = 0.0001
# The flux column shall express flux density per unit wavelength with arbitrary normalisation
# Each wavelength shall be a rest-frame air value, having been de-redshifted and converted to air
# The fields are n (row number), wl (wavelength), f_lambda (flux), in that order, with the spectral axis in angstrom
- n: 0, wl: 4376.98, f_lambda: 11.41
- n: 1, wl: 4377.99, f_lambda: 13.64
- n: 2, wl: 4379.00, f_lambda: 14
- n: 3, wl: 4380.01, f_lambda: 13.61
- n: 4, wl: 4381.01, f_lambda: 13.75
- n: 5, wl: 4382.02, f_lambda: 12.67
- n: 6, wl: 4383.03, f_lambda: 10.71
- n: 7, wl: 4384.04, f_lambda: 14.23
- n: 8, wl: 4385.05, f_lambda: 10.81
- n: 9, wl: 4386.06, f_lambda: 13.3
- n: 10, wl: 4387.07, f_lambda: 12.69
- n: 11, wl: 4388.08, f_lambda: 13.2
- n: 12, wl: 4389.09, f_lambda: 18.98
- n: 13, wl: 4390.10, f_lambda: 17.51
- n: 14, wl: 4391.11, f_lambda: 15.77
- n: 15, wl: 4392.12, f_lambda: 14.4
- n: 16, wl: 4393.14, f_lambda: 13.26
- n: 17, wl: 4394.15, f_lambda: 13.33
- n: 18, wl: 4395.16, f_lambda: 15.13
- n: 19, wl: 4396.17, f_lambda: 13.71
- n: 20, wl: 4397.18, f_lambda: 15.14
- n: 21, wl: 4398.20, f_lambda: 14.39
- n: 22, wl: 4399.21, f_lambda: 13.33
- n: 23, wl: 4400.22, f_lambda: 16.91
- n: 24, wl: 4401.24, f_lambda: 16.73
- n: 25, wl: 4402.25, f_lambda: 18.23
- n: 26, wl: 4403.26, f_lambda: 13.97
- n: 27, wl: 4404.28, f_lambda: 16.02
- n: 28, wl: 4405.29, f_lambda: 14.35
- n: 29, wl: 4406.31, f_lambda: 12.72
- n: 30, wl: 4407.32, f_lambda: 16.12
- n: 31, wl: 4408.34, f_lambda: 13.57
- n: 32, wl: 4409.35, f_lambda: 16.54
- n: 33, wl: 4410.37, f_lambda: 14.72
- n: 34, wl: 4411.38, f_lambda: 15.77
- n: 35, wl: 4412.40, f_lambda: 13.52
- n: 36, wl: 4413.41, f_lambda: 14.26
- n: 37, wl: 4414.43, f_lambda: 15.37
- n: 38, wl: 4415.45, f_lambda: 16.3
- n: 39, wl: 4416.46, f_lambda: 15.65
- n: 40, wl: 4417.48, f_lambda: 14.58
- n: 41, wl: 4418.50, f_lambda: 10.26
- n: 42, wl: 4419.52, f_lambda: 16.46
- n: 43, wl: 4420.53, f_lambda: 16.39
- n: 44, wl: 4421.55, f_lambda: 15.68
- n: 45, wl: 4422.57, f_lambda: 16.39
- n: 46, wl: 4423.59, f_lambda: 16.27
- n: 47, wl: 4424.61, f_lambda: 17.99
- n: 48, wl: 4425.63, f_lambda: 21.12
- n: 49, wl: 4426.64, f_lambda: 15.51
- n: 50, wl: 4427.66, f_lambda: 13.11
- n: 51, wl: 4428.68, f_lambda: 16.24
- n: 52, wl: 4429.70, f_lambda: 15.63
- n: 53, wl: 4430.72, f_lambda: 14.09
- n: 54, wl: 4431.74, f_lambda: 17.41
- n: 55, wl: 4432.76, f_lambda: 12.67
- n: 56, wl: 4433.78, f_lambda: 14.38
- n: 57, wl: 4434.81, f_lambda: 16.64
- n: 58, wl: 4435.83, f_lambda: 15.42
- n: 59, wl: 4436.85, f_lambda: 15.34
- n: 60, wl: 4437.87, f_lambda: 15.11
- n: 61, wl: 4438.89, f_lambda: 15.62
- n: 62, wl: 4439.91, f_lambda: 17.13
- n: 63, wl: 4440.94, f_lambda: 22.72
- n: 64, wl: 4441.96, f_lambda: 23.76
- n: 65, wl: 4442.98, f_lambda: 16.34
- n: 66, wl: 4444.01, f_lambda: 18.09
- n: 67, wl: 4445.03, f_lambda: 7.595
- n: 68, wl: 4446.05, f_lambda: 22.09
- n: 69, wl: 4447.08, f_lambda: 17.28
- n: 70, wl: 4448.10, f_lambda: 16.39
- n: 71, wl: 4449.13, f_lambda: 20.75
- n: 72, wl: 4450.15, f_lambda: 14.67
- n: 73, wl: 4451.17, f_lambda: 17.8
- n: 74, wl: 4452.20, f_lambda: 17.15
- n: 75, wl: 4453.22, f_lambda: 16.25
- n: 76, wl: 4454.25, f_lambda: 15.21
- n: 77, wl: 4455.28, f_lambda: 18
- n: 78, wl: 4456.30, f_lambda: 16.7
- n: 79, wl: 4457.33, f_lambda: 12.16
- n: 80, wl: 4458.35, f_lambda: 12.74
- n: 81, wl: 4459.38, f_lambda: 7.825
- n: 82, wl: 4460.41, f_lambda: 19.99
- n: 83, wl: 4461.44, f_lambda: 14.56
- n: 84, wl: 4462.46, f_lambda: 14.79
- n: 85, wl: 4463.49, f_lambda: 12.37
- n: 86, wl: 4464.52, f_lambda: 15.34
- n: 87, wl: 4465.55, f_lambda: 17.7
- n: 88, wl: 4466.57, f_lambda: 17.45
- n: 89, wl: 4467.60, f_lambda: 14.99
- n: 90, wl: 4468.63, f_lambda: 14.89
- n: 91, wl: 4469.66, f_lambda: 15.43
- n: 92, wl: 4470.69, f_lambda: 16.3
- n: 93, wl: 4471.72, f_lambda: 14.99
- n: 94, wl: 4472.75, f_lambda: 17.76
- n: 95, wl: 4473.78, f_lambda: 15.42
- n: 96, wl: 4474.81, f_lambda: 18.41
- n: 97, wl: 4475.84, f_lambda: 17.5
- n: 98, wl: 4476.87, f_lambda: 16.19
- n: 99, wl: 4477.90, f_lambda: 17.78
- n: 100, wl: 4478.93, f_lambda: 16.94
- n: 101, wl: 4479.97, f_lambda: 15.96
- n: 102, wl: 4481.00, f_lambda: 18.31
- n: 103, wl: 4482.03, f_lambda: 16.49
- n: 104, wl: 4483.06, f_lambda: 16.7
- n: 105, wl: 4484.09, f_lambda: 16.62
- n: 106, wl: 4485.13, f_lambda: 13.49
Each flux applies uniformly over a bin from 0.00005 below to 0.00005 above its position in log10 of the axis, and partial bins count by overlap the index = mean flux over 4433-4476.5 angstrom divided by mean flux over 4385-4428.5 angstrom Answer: 1.07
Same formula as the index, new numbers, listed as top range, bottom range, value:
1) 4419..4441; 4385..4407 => 1.09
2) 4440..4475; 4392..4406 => 1.09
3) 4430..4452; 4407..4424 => 1.10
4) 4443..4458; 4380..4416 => 1.12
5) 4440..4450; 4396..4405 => 1.18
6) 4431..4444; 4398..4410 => 1.11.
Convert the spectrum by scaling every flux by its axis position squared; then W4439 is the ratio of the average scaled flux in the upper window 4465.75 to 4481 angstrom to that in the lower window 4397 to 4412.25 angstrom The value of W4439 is 1.12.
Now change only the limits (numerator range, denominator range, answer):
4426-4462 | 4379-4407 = 1.14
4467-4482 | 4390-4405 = 1.13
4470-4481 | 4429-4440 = 1.11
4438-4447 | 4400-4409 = 1.18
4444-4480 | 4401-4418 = 1.08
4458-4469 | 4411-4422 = 1.01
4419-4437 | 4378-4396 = 1.16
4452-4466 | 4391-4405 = 1.03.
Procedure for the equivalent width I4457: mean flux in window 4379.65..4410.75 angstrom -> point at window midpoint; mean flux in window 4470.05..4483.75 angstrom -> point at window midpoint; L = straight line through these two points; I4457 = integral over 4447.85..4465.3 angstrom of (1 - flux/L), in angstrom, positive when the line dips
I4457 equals 0.8 angstrom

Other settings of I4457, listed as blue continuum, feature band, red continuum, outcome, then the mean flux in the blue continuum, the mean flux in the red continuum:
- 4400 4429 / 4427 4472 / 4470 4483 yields 0.9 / 15.5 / 16.8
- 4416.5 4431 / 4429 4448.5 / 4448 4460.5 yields -1.0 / 15.7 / 15.7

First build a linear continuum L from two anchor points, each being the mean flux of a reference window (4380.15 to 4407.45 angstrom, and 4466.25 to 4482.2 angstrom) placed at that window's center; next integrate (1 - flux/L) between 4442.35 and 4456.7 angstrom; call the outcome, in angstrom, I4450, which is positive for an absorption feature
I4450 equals -0.8 angstrom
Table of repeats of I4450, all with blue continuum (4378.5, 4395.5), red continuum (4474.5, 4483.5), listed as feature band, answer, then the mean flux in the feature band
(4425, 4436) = -0.17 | 15.7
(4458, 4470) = 1.26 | 14.9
